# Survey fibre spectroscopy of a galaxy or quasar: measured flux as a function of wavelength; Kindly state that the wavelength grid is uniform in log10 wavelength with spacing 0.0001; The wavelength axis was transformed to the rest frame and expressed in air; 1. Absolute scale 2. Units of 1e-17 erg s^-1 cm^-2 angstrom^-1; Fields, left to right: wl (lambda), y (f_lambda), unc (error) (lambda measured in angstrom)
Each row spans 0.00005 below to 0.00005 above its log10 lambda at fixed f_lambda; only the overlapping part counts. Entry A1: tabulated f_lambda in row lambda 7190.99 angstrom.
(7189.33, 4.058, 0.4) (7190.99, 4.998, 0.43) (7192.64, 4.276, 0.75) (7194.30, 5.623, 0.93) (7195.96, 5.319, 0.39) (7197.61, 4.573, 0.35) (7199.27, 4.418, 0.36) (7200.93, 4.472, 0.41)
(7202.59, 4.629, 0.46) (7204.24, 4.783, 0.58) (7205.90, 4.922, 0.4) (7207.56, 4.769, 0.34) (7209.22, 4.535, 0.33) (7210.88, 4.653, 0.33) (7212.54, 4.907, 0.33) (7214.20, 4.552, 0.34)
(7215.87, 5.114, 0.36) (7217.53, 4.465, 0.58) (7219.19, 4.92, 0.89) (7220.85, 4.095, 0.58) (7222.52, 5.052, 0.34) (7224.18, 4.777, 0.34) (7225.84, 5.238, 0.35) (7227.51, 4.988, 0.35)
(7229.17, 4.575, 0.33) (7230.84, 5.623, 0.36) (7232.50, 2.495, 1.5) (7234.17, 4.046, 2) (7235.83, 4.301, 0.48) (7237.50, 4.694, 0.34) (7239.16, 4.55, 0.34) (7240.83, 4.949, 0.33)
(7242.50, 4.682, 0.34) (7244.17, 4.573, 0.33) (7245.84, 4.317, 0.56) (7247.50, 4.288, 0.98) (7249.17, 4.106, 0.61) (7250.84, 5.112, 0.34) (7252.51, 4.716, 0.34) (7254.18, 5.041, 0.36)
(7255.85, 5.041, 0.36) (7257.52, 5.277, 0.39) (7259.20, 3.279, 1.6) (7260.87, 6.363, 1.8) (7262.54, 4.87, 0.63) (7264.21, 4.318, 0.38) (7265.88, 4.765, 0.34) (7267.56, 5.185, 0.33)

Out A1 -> 4.998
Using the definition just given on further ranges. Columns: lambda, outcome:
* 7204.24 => 4.783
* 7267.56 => 5.185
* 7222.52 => 5.052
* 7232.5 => 2.495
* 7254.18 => 5.041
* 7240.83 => 4.949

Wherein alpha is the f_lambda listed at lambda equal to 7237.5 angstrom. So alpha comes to 4.694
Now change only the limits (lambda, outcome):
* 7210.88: 4.653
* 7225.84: 5.238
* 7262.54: 4.87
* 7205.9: 4.922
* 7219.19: 4.92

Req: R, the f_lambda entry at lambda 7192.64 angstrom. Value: 4.276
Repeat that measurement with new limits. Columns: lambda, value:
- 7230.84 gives 5.623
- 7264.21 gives 4.318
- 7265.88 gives 4.765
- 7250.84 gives 5.112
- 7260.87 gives 6.363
